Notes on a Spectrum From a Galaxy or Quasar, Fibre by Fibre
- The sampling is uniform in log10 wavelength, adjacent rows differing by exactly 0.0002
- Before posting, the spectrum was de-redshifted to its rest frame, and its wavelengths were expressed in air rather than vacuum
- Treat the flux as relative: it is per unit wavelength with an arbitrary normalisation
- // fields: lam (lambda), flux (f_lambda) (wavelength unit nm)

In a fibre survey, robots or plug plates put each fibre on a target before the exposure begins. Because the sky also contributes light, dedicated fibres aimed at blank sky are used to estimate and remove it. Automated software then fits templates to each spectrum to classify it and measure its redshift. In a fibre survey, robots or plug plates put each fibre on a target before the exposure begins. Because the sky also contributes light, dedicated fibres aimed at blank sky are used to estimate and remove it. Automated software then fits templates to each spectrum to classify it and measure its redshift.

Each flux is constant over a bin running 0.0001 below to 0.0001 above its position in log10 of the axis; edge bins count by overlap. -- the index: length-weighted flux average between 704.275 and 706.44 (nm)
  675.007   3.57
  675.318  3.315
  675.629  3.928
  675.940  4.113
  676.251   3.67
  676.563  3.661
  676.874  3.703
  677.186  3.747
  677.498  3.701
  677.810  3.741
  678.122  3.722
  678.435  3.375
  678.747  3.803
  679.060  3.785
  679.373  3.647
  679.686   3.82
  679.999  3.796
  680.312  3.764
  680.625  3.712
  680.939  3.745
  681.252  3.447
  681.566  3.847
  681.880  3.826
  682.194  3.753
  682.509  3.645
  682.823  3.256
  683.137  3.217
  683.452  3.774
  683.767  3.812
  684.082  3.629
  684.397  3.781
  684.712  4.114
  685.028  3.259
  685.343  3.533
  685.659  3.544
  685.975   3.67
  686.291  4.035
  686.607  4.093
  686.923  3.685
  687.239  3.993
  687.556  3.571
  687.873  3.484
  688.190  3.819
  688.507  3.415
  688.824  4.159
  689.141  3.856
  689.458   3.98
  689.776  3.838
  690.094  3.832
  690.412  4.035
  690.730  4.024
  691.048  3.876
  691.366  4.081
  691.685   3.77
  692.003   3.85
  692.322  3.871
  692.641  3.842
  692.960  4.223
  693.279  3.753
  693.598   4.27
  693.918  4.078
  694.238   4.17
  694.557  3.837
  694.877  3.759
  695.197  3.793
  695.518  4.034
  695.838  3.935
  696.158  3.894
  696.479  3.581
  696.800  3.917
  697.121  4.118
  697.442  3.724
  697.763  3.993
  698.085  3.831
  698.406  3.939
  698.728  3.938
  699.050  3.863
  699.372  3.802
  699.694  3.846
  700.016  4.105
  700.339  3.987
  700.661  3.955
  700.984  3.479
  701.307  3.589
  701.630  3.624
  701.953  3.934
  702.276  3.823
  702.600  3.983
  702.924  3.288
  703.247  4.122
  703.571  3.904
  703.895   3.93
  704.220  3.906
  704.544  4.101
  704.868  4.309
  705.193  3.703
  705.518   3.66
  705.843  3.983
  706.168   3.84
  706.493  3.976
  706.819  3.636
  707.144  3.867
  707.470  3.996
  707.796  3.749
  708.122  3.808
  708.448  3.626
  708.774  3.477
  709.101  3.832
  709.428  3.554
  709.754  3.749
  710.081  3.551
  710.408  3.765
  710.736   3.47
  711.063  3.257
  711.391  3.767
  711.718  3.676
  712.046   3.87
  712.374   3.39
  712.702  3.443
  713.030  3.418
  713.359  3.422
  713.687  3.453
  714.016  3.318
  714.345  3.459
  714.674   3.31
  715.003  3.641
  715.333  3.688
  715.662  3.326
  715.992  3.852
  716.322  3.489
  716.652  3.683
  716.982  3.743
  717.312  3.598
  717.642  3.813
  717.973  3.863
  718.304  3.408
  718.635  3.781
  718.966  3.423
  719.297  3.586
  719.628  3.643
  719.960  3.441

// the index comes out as 3.93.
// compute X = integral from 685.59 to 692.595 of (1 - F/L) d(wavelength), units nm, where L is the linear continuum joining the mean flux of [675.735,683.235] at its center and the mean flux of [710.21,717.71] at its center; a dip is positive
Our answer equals -0.36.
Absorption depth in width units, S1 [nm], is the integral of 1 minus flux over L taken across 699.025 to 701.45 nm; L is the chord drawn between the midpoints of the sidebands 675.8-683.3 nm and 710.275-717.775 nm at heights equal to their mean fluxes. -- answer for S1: -0.15 nm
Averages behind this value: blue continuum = 3.69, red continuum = 3.56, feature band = 3.83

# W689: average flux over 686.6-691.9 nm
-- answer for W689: 3.85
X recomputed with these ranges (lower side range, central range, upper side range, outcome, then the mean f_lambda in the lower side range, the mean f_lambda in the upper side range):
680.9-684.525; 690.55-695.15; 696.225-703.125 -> -0.248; 3.64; 3.83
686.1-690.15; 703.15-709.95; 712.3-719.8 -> -0.356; 3.83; 3.56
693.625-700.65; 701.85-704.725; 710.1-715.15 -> -0.102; 3.92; 3.51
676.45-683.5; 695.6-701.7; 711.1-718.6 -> -0.397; 3.67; 3.57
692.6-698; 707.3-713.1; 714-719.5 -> 0.099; 3.94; 3.59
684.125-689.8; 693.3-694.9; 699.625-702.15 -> -0.098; 3.76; 3.81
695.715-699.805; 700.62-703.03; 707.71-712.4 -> 0.058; 3.88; 3.64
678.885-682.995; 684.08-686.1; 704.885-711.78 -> 0.028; 3.69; 3.72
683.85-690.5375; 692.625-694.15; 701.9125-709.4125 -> -0.105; 3.78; 3.84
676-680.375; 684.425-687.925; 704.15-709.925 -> 0.010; 3.72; 3.82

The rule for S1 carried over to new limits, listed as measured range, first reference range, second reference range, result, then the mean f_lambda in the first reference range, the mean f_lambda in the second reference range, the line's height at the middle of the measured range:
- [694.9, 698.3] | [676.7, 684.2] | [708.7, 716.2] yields -0.25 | 3.68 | 3.55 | 3.61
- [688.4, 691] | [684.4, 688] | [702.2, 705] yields -0.09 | 3.73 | 3.93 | 3.77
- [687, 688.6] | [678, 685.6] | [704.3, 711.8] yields 0.01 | 3.67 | 3.76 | 3.69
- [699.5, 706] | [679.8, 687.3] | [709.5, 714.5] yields -0.49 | 3.7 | 3.53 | 3.59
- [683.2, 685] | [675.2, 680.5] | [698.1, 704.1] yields 0.00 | 3.73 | 3.84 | 3.76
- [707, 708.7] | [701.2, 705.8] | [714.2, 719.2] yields -0.01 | 3.86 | 3.61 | 3.77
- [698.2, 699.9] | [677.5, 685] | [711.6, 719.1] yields -0.12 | 3.69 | 3.57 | 3.63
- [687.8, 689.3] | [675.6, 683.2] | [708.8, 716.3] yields -0.04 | 3.7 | 3.55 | 3.66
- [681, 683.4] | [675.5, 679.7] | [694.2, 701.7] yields 0.12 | 3.74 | 3.86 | 3.77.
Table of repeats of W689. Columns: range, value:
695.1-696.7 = 3.85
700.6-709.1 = 3.82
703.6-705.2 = 4.01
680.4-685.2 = 3.66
